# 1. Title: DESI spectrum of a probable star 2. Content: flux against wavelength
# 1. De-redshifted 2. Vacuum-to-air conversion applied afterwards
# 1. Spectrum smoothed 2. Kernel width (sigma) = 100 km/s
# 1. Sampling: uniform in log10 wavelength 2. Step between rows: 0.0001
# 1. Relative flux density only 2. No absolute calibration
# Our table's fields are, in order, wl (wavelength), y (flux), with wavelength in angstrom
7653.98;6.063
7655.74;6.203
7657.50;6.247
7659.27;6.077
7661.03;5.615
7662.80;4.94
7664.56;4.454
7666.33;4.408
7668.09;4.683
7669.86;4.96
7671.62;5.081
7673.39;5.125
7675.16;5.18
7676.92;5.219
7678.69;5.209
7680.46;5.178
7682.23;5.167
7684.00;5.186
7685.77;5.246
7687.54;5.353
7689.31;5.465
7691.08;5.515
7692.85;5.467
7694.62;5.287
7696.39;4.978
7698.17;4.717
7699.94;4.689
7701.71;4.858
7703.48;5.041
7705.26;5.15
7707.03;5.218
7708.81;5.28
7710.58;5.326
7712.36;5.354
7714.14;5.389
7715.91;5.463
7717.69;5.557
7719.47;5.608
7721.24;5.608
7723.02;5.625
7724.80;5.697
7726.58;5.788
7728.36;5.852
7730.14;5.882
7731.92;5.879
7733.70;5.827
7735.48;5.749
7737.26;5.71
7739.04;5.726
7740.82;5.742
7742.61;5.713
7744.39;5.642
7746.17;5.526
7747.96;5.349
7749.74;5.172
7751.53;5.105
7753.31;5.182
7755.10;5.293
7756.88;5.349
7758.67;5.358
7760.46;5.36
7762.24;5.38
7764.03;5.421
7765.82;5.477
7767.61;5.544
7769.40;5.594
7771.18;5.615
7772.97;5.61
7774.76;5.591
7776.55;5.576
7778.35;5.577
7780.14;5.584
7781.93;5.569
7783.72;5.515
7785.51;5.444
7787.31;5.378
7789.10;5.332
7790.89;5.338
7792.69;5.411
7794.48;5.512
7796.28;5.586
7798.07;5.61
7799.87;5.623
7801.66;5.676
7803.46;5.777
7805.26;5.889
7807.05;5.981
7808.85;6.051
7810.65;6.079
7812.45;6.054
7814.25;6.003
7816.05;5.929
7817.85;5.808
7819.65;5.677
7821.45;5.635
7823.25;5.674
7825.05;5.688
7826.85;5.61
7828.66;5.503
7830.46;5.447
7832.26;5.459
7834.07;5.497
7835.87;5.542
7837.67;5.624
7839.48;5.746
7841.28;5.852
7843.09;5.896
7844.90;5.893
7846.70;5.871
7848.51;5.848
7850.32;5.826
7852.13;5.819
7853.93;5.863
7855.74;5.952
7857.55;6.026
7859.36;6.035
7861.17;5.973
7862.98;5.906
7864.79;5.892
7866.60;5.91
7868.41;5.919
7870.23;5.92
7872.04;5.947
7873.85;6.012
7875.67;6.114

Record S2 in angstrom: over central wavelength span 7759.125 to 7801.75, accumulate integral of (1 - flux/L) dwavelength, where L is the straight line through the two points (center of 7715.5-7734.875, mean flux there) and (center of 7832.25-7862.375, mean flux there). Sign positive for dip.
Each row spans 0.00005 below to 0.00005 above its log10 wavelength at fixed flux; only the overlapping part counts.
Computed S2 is 1.9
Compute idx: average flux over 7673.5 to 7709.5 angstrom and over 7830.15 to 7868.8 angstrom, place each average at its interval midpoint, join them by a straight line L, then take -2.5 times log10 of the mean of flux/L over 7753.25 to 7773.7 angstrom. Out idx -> 0.00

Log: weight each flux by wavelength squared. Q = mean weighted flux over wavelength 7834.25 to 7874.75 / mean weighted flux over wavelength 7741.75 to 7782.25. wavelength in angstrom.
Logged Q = 1.10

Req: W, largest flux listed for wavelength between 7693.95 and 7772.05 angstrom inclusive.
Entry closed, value 5.882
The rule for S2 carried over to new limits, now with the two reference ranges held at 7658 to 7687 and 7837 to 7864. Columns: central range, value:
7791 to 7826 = -0.4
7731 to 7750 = -0.9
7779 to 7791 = 0.3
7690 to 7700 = 0.1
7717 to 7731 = -0.9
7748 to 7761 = 0.5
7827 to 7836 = 0.5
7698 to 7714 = 0.5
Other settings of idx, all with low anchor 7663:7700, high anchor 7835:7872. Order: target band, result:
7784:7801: 0.022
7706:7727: -0.049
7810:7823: -0.032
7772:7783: -0.012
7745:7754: 0.023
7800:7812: -0.046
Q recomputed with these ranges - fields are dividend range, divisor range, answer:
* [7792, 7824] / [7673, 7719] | 1.14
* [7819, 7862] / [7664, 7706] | 1.18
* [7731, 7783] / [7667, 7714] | 1.09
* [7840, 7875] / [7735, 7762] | 1.11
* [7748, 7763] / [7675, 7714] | 1.03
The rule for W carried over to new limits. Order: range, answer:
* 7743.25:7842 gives 6.079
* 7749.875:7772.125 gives 5.615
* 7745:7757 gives 5.526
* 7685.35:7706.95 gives 5.515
